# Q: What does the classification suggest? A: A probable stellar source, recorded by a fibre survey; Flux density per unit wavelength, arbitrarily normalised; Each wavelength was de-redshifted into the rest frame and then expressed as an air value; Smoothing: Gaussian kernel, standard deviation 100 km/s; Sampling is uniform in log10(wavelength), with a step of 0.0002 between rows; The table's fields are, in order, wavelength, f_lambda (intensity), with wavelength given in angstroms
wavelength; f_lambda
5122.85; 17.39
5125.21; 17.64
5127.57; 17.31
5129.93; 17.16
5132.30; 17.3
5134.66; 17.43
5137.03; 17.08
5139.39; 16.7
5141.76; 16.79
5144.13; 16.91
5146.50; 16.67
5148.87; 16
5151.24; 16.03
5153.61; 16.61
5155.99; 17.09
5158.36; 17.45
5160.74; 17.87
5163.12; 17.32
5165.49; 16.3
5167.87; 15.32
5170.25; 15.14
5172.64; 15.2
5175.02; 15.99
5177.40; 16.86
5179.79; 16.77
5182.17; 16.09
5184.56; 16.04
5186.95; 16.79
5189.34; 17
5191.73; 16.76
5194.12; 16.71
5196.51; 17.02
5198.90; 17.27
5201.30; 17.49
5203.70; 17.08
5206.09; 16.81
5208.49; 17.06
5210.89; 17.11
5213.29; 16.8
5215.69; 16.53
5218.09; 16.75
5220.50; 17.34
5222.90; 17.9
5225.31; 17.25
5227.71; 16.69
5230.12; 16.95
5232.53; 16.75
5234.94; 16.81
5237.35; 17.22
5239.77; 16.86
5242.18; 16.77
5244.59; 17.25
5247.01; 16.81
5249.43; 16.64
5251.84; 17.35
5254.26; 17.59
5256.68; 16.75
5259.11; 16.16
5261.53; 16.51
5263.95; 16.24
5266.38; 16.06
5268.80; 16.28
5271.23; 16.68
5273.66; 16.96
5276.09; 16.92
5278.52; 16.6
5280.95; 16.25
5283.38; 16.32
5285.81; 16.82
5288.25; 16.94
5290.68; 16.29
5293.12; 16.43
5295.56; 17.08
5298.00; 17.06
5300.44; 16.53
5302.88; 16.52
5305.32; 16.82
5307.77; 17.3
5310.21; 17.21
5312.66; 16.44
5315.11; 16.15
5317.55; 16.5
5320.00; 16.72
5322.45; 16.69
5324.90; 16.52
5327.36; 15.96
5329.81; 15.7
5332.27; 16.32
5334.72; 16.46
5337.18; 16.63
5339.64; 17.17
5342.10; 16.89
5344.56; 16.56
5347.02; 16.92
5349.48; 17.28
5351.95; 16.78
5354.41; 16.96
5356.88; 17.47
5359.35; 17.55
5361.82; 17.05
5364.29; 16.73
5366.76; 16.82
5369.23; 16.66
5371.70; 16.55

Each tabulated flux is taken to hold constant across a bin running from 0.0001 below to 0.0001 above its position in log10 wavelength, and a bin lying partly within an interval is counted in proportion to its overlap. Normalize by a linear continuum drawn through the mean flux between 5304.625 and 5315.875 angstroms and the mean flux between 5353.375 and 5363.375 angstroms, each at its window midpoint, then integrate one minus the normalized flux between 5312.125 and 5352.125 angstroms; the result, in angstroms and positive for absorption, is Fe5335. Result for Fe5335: 1.0 angstroms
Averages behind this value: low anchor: 16.8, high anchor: 17.2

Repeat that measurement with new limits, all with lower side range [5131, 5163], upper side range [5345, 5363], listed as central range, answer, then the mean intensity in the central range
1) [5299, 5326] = 0.6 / 16.7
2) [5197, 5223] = -0.1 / 17.1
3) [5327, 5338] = 0.6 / 16.2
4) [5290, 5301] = 0.2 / 16.7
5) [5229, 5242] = 0.1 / 16.9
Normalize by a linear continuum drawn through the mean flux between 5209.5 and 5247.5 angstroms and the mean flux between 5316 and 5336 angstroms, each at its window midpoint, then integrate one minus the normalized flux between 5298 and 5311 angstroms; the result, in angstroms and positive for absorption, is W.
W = -0.3 angstroms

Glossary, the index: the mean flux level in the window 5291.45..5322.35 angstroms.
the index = 16.7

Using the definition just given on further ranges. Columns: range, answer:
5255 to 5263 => 16.5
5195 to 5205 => 17.2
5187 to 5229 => 17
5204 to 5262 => 17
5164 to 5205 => 16.5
